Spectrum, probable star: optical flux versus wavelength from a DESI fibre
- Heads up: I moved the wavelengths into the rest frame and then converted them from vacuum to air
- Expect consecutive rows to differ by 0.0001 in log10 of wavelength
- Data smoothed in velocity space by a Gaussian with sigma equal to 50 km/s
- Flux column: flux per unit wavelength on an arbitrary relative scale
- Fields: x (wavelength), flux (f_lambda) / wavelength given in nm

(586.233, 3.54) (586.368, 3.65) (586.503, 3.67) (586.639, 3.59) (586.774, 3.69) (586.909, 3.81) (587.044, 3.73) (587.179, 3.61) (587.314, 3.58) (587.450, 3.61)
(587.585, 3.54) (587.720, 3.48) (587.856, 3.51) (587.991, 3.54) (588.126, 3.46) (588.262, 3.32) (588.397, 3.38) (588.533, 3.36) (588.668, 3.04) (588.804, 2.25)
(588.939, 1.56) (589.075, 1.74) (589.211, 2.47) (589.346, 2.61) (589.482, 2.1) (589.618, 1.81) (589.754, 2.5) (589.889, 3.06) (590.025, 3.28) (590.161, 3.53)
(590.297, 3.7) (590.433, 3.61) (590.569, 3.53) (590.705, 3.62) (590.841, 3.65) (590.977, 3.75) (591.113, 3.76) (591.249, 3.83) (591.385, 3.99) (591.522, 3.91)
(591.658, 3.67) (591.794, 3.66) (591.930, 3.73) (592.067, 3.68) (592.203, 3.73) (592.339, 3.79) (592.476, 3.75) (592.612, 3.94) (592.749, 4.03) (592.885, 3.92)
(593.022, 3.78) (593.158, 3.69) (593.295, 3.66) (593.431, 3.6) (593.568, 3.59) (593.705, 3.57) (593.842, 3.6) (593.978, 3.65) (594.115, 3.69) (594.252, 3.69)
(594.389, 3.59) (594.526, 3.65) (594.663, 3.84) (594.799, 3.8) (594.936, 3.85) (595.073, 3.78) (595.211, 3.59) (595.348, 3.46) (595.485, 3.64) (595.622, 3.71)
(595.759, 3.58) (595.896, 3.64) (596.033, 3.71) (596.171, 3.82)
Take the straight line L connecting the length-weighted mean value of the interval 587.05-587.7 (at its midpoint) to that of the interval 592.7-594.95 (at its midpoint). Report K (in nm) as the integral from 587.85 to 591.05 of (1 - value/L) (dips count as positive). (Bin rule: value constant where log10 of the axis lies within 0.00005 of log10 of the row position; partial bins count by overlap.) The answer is 0.55 nm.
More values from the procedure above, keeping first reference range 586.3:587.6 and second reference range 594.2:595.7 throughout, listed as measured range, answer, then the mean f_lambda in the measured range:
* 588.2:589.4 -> 0.34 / 2.63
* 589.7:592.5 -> 0.05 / 3.61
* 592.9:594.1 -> 0.01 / 3.66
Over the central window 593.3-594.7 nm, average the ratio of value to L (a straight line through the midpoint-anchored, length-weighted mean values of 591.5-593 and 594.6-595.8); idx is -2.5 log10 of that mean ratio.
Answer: 0.03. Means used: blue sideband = 3.8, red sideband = 3.7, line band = 3.64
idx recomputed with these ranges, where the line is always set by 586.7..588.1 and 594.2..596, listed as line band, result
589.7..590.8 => 0.08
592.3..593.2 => -0.06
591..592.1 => -0.04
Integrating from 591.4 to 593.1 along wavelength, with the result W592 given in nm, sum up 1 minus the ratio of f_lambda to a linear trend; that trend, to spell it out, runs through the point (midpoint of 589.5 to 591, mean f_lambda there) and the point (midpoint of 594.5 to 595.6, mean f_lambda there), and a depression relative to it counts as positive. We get -0.19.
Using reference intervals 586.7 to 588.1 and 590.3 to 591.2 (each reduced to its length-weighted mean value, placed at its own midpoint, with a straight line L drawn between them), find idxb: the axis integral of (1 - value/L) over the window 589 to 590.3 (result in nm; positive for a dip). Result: 0.364 nm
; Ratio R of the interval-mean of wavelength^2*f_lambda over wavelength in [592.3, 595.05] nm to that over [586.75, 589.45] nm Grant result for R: 1.2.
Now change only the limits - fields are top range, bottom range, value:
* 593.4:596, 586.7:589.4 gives 1.18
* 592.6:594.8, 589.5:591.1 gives 1.15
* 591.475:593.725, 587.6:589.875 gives 1.37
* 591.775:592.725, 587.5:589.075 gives 1.24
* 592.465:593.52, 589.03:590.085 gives 1.56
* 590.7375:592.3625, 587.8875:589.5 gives 1.37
